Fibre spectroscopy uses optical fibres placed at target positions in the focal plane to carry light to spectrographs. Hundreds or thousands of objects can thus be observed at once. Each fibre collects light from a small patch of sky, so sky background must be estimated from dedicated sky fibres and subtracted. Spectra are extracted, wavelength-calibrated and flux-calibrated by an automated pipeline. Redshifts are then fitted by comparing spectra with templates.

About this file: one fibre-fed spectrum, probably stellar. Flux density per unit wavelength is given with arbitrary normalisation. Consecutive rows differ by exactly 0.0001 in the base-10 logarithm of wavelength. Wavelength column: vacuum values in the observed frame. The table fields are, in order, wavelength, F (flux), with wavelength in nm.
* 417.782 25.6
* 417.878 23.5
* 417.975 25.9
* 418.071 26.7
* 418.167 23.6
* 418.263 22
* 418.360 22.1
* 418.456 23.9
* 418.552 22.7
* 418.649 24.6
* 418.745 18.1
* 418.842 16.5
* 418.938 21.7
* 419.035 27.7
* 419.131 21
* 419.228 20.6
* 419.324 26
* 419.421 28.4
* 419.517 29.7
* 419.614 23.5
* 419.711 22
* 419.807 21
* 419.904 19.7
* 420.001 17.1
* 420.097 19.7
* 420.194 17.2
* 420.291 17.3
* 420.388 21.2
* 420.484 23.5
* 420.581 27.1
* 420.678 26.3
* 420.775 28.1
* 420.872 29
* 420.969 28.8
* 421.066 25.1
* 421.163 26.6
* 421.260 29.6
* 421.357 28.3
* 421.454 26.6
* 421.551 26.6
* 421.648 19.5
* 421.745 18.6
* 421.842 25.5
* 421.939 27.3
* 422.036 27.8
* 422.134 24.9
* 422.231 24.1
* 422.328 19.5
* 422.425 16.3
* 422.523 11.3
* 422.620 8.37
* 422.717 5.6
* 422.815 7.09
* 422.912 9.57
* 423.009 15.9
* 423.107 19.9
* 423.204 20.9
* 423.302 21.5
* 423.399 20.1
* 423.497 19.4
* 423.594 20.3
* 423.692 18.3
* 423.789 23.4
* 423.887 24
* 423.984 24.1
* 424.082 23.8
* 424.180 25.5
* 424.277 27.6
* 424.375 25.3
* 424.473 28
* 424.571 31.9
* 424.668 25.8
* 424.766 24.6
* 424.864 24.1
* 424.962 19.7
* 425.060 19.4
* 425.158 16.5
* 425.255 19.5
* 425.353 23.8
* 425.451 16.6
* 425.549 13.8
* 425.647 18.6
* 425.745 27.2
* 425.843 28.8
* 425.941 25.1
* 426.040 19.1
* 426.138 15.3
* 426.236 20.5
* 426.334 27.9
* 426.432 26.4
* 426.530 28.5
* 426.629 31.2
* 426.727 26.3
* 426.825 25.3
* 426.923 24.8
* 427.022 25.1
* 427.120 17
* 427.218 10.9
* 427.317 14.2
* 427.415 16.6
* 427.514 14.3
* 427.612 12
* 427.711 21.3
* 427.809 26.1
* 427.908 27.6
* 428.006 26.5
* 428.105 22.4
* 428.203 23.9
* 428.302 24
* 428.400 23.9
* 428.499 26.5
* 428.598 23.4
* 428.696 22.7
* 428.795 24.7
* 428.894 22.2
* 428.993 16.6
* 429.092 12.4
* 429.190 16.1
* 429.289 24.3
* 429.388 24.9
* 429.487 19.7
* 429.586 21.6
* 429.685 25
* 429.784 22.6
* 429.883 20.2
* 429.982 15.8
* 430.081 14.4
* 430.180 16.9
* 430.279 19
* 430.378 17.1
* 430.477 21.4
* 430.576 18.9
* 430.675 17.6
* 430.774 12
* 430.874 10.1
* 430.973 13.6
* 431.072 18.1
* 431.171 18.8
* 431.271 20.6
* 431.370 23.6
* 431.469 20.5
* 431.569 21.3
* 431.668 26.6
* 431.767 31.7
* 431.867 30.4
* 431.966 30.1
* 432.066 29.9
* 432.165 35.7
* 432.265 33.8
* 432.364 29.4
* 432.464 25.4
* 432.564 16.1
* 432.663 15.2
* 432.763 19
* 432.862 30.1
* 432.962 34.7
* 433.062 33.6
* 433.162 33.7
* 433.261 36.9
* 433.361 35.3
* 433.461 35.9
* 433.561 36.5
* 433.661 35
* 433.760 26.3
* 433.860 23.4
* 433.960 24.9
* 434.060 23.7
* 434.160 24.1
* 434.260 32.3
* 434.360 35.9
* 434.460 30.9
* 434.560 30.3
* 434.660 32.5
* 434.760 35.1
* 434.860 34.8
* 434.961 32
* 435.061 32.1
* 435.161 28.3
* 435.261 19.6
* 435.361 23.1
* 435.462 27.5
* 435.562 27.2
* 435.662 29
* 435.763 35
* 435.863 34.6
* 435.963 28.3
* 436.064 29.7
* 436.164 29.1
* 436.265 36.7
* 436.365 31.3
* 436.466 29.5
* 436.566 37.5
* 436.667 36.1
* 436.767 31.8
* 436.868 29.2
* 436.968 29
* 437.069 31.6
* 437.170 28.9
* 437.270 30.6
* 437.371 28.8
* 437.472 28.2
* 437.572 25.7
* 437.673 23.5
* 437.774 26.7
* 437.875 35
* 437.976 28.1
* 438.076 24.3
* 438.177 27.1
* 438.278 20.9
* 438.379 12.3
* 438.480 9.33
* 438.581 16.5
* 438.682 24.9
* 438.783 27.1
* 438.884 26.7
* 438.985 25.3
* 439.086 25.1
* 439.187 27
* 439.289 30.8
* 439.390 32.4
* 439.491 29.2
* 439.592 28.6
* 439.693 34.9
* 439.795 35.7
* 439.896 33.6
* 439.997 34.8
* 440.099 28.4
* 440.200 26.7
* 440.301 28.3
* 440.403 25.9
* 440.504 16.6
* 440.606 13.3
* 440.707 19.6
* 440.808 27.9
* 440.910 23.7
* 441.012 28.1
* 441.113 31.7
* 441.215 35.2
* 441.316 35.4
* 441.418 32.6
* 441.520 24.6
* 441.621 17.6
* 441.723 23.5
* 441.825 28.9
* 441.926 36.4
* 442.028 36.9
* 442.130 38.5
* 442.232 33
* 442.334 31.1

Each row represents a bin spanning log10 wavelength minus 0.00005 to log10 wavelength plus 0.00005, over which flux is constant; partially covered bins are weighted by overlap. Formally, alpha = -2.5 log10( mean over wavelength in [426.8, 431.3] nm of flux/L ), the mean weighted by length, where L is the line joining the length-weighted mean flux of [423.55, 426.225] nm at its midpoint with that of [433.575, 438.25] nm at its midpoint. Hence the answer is 0.26 mag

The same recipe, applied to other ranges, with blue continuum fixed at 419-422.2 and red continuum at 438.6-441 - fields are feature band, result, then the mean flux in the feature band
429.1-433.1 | 0.16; 22.3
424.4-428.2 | 0.13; 22.2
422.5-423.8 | 0.49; 15.7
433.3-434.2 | -0.13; 29.6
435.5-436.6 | -0.19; 31.5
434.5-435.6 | -0.12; 29.3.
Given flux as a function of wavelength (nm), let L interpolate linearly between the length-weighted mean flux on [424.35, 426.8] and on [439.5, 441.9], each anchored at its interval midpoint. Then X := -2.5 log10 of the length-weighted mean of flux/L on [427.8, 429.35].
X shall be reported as 0.07 mag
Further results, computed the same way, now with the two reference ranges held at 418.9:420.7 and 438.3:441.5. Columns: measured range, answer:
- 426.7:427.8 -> 0.26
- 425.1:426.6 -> 0.09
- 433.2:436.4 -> -0.19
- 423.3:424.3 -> 0.04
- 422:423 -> 0.45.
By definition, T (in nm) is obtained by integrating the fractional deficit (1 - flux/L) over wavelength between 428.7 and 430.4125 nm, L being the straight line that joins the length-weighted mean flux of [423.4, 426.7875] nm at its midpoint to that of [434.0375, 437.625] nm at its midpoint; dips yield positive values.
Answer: 0.42 nm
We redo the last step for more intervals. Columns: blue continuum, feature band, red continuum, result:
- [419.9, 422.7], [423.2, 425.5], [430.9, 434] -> 0.11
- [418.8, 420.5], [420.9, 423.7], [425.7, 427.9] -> 0.18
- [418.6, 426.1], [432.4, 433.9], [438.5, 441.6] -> -0.23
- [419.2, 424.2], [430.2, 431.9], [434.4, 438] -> 0.46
